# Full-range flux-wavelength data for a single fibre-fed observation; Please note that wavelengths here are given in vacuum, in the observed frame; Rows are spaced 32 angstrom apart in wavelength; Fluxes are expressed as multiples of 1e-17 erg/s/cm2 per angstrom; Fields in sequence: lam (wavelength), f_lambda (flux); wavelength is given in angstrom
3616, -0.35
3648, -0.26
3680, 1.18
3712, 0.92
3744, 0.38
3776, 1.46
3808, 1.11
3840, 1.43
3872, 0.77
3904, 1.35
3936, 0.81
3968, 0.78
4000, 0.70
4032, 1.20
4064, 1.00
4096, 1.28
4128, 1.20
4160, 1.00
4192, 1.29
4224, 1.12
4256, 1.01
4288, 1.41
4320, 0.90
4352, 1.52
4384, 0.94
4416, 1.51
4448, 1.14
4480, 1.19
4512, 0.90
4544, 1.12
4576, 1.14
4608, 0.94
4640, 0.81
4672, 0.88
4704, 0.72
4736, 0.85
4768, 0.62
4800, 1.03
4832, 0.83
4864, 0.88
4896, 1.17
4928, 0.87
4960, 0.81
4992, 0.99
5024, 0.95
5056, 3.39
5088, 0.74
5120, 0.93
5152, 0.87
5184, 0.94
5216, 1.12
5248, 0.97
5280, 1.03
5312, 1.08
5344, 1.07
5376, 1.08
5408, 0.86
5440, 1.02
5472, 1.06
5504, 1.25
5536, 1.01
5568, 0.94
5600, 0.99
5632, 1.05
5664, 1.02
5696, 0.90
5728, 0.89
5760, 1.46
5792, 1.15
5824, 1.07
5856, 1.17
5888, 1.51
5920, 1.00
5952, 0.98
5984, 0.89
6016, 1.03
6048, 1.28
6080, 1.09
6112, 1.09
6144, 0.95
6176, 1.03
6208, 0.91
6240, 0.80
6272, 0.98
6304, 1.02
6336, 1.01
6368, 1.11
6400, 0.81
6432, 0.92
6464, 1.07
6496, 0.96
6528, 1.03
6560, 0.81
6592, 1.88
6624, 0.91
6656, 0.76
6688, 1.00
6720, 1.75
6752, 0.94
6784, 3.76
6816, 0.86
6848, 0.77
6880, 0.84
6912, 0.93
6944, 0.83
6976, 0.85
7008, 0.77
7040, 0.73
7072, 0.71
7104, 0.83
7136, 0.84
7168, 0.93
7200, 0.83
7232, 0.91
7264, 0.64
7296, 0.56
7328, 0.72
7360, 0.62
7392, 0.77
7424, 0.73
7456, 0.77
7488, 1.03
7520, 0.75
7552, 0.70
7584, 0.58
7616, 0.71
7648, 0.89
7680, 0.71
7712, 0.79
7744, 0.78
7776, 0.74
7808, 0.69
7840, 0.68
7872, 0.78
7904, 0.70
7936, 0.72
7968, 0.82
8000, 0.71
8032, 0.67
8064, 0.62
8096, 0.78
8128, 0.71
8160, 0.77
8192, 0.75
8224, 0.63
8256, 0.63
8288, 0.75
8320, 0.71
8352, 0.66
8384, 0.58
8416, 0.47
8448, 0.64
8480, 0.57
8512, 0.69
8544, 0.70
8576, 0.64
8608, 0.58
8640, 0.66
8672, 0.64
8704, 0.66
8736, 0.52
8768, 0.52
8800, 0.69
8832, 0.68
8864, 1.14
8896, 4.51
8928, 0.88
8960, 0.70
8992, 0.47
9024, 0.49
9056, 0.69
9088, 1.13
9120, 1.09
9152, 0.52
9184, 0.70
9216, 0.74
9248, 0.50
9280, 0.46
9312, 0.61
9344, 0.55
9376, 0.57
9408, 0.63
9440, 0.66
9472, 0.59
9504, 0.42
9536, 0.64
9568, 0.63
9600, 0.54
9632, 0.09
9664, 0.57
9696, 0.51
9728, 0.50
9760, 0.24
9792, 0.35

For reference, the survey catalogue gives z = 0.353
